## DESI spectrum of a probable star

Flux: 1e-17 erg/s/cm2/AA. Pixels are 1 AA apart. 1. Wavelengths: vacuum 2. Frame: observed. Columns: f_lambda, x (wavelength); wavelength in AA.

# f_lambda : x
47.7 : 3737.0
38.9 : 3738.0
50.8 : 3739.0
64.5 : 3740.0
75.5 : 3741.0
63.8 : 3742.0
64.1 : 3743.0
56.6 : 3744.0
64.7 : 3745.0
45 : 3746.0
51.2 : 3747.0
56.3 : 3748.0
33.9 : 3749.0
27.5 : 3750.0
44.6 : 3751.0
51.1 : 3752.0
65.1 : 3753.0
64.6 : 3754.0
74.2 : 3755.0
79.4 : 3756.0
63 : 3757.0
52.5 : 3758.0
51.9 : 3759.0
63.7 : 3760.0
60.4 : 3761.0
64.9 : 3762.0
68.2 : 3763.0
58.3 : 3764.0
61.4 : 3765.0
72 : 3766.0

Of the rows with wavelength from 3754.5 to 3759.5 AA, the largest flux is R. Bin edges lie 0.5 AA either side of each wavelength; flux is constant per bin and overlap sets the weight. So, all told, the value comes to 79.4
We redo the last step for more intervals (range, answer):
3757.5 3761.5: 63.7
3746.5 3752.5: 56.3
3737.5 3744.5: 75.5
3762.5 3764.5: 68.2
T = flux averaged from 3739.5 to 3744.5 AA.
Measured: 64.9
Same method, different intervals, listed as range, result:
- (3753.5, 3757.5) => 70.3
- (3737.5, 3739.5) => 44.8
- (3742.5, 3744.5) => 60.3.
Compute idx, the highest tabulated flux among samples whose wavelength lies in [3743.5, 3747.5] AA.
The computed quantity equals 64.7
